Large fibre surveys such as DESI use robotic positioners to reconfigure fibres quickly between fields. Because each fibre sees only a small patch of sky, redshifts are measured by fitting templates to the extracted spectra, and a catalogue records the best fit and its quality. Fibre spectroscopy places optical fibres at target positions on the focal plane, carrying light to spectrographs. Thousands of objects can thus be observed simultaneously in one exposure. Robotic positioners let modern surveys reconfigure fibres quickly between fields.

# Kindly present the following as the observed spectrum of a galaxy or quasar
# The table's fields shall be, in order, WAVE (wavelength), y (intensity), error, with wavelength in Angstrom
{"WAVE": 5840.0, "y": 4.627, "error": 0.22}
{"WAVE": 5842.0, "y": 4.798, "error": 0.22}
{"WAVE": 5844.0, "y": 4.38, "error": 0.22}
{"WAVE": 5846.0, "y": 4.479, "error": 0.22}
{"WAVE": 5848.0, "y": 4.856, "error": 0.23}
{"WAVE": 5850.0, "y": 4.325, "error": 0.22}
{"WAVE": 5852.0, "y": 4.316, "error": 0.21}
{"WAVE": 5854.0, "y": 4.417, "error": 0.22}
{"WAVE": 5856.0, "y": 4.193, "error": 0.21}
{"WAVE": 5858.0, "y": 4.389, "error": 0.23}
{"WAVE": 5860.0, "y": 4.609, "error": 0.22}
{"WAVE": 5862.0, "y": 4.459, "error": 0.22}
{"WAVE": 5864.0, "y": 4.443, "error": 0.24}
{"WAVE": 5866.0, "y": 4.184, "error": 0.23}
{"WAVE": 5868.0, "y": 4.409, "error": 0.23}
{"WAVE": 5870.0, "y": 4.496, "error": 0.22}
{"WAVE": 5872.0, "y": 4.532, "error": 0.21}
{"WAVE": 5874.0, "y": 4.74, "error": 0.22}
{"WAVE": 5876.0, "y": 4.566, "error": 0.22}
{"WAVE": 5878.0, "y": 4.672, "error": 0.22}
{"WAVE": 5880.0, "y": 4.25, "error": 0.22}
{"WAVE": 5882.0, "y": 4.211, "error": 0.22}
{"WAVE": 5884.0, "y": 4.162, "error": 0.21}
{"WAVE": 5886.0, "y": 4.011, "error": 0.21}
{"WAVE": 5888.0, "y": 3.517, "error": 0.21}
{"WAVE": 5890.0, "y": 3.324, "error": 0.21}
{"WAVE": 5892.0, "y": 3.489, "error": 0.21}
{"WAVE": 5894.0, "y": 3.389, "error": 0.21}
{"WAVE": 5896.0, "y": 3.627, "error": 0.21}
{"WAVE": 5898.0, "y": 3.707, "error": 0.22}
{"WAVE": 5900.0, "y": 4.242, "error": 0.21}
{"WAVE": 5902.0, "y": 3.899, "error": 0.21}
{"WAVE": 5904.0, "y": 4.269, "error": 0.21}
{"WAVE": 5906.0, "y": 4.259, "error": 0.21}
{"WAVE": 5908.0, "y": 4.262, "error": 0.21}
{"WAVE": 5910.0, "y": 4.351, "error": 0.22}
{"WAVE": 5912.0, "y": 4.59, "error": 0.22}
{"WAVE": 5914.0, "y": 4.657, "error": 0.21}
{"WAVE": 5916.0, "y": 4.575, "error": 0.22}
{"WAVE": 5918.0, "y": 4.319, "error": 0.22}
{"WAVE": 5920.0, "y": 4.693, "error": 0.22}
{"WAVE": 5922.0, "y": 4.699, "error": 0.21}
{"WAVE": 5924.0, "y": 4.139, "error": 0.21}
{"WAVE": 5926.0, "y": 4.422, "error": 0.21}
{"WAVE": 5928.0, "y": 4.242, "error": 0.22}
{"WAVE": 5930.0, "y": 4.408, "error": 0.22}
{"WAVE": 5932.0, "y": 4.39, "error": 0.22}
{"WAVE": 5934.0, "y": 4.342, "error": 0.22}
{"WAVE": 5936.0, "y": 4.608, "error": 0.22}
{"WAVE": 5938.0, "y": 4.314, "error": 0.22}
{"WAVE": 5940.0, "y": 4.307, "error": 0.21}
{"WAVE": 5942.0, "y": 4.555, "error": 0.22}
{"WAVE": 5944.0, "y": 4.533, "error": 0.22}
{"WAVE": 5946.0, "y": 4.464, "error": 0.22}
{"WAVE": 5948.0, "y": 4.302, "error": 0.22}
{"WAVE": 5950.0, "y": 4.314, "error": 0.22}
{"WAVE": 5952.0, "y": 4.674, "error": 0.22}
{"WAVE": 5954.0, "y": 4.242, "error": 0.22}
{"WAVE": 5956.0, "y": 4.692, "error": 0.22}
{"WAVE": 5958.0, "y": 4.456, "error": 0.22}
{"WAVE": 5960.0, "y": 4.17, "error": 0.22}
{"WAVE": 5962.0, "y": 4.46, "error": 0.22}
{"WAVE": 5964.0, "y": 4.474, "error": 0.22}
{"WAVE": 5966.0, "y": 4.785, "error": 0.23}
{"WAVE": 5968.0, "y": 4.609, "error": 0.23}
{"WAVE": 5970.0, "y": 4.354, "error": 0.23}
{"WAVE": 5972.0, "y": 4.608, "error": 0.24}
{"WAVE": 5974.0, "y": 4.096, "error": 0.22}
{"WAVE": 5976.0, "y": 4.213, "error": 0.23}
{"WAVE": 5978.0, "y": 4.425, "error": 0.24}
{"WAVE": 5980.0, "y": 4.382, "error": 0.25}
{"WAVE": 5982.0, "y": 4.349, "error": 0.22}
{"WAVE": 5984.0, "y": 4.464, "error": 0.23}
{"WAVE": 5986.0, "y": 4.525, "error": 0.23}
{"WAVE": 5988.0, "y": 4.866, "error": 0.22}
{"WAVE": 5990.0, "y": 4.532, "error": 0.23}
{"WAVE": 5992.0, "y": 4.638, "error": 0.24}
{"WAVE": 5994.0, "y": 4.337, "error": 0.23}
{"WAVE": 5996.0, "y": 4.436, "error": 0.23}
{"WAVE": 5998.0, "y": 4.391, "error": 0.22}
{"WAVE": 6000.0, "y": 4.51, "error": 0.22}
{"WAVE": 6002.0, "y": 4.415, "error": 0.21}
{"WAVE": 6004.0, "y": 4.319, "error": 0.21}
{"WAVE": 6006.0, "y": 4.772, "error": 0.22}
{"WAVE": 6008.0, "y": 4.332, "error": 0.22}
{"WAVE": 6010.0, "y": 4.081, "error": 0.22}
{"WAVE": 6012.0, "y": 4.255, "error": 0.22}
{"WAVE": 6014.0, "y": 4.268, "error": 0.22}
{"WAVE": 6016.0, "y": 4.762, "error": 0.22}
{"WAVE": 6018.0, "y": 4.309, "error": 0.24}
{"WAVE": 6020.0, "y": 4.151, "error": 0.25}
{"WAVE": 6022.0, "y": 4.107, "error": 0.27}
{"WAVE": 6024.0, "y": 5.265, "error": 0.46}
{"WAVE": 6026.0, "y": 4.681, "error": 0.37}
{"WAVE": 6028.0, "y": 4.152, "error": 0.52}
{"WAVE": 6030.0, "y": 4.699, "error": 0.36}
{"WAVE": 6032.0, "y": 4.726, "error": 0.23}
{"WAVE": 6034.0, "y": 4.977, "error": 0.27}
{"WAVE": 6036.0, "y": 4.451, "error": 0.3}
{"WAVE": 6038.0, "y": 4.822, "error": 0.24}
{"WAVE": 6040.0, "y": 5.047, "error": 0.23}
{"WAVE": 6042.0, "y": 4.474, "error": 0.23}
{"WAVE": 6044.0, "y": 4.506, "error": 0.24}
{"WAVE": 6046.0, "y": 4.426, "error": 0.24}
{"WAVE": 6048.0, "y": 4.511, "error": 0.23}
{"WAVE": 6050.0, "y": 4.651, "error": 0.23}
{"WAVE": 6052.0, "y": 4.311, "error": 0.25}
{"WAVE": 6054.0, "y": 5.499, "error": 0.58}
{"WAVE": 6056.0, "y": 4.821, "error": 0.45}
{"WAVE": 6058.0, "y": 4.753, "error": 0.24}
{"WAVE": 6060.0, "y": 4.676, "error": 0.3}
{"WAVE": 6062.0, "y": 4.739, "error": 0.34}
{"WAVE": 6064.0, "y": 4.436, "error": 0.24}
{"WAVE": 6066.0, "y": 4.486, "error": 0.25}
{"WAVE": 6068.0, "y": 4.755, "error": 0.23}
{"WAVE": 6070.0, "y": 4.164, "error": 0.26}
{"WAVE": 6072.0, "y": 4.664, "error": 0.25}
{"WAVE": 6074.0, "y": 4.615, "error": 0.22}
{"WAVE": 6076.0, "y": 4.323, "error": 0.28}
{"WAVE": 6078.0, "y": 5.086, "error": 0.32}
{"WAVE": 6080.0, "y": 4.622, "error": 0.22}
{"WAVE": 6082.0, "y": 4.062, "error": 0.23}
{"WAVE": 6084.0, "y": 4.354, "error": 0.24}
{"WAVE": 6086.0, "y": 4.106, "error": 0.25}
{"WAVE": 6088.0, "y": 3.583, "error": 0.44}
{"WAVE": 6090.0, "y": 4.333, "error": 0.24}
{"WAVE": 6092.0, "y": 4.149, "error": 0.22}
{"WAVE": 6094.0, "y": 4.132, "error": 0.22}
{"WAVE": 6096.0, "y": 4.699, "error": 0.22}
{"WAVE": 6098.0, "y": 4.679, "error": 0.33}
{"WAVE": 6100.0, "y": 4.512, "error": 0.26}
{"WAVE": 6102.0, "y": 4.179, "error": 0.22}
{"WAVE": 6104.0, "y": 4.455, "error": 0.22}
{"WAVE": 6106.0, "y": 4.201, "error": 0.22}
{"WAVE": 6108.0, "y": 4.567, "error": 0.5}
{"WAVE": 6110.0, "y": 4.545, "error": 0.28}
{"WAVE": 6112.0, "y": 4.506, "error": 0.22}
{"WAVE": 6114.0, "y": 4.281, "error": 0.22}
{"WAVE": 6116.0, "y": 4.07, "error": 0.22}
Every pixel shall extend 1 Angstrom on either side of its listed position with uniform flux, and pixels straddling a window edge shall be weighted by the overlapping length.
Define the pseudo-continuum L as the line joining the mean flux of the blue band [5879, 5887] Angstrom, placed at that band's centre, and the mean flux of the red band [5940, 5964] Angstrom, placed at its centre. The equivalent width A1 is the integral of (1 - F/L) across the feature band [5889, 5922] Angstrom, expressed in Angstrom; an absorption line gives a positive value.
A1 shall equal 1.0 Angstrom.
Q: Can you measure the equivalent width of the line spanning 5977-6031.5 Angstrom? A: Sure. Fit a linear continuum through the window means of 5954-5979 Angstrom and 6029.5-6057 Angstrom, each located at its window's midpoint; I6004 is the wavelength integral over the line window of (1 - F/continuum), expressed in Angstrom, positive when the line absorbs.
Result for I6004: 1.3 Angstrom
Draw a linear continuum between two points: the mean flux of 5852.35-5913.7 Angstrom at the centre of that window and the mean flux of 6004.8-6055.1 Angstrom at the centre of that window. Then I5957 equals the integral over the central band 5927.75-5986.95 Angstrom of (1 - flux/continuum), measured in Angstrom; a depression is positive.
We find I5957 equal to -0.6 Angstrom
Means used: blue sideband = 4.2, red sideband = 4.57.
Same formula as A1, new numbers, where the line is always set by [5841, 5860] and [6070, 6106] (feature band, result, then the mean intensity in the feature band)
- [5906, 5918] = 0.0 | 4.45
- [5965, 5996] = -0.4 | 4.48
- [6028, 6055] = -1.8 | 4.68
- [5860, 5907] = 3.4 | 4.13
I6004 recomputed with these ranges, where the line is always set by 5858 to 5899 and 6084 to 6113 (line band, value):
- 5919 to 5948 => -1.66 Angstrom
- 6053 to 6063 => -1.39 Angstrom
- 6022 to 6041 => -1.99 Angstrom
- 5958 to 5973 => -0.97 Angstrom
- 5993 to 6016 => -0.75 Angstrom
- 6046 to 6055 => -0.87 Angstrom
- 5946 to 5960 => -0.73 Angstrom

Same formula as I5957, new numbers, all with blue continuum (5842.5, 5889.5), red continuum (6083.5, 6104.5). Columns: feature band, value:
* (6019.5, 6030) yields -0.48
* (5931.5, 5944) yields -0.25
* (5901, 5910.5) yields 0.33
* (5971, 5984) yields -0.08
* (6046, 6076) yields -2.34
